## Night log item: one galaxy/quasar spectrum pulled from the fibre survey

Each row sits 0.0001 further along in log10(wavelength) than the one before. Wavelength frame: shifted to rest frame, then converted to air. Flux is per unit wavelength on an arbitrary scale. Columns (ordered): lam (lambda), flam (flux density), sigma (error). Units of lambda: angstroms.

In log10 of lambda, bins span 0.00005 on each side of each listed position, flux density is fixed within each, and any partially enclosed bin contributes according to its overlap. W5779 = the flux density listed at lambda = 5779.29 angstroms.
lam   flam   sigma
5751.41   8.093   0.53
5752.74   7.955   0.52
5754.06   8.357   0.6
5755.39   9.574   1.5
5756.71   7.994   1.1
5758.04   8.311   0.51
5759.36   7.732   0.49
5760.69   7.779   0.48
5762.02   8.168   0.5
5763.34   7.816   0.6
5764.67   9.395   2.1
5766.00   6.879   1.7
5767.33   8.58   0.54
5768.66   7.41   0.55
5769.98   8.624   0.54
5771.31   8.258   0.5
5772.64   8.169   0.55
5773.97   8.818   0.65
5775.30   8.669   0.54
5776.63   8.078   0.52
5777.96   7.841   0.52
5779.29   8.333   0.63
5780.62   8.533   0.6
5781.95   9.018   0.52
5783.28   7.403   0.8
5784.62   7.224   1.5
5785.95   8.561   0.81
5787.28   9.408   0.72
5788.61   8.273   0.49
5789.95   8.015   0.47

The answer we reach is 8.333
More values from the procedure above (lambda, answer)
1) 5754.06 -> 8.357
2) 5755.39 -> 9.574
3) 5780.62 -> 8.533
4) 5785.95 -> 8.561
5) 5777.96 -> 7.841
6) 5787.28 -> 9.408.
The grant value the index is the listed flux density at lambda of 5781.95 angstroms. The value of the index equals 9.018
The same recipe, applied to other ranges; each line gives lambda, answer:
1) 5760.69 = 7.779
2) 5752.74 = 7.955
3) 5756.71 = 7.994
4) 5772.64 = 8.169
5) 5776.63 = 8.078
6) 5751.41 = 8.093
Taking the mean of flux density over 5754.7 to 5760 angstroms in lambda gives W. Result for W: 8.41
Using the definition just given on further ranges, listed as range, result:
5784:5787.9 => 8.41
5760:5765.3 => 8.28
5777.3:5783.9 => 8.24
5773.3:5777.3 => 8.52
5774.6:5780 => 8.24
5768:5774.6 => 8.26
